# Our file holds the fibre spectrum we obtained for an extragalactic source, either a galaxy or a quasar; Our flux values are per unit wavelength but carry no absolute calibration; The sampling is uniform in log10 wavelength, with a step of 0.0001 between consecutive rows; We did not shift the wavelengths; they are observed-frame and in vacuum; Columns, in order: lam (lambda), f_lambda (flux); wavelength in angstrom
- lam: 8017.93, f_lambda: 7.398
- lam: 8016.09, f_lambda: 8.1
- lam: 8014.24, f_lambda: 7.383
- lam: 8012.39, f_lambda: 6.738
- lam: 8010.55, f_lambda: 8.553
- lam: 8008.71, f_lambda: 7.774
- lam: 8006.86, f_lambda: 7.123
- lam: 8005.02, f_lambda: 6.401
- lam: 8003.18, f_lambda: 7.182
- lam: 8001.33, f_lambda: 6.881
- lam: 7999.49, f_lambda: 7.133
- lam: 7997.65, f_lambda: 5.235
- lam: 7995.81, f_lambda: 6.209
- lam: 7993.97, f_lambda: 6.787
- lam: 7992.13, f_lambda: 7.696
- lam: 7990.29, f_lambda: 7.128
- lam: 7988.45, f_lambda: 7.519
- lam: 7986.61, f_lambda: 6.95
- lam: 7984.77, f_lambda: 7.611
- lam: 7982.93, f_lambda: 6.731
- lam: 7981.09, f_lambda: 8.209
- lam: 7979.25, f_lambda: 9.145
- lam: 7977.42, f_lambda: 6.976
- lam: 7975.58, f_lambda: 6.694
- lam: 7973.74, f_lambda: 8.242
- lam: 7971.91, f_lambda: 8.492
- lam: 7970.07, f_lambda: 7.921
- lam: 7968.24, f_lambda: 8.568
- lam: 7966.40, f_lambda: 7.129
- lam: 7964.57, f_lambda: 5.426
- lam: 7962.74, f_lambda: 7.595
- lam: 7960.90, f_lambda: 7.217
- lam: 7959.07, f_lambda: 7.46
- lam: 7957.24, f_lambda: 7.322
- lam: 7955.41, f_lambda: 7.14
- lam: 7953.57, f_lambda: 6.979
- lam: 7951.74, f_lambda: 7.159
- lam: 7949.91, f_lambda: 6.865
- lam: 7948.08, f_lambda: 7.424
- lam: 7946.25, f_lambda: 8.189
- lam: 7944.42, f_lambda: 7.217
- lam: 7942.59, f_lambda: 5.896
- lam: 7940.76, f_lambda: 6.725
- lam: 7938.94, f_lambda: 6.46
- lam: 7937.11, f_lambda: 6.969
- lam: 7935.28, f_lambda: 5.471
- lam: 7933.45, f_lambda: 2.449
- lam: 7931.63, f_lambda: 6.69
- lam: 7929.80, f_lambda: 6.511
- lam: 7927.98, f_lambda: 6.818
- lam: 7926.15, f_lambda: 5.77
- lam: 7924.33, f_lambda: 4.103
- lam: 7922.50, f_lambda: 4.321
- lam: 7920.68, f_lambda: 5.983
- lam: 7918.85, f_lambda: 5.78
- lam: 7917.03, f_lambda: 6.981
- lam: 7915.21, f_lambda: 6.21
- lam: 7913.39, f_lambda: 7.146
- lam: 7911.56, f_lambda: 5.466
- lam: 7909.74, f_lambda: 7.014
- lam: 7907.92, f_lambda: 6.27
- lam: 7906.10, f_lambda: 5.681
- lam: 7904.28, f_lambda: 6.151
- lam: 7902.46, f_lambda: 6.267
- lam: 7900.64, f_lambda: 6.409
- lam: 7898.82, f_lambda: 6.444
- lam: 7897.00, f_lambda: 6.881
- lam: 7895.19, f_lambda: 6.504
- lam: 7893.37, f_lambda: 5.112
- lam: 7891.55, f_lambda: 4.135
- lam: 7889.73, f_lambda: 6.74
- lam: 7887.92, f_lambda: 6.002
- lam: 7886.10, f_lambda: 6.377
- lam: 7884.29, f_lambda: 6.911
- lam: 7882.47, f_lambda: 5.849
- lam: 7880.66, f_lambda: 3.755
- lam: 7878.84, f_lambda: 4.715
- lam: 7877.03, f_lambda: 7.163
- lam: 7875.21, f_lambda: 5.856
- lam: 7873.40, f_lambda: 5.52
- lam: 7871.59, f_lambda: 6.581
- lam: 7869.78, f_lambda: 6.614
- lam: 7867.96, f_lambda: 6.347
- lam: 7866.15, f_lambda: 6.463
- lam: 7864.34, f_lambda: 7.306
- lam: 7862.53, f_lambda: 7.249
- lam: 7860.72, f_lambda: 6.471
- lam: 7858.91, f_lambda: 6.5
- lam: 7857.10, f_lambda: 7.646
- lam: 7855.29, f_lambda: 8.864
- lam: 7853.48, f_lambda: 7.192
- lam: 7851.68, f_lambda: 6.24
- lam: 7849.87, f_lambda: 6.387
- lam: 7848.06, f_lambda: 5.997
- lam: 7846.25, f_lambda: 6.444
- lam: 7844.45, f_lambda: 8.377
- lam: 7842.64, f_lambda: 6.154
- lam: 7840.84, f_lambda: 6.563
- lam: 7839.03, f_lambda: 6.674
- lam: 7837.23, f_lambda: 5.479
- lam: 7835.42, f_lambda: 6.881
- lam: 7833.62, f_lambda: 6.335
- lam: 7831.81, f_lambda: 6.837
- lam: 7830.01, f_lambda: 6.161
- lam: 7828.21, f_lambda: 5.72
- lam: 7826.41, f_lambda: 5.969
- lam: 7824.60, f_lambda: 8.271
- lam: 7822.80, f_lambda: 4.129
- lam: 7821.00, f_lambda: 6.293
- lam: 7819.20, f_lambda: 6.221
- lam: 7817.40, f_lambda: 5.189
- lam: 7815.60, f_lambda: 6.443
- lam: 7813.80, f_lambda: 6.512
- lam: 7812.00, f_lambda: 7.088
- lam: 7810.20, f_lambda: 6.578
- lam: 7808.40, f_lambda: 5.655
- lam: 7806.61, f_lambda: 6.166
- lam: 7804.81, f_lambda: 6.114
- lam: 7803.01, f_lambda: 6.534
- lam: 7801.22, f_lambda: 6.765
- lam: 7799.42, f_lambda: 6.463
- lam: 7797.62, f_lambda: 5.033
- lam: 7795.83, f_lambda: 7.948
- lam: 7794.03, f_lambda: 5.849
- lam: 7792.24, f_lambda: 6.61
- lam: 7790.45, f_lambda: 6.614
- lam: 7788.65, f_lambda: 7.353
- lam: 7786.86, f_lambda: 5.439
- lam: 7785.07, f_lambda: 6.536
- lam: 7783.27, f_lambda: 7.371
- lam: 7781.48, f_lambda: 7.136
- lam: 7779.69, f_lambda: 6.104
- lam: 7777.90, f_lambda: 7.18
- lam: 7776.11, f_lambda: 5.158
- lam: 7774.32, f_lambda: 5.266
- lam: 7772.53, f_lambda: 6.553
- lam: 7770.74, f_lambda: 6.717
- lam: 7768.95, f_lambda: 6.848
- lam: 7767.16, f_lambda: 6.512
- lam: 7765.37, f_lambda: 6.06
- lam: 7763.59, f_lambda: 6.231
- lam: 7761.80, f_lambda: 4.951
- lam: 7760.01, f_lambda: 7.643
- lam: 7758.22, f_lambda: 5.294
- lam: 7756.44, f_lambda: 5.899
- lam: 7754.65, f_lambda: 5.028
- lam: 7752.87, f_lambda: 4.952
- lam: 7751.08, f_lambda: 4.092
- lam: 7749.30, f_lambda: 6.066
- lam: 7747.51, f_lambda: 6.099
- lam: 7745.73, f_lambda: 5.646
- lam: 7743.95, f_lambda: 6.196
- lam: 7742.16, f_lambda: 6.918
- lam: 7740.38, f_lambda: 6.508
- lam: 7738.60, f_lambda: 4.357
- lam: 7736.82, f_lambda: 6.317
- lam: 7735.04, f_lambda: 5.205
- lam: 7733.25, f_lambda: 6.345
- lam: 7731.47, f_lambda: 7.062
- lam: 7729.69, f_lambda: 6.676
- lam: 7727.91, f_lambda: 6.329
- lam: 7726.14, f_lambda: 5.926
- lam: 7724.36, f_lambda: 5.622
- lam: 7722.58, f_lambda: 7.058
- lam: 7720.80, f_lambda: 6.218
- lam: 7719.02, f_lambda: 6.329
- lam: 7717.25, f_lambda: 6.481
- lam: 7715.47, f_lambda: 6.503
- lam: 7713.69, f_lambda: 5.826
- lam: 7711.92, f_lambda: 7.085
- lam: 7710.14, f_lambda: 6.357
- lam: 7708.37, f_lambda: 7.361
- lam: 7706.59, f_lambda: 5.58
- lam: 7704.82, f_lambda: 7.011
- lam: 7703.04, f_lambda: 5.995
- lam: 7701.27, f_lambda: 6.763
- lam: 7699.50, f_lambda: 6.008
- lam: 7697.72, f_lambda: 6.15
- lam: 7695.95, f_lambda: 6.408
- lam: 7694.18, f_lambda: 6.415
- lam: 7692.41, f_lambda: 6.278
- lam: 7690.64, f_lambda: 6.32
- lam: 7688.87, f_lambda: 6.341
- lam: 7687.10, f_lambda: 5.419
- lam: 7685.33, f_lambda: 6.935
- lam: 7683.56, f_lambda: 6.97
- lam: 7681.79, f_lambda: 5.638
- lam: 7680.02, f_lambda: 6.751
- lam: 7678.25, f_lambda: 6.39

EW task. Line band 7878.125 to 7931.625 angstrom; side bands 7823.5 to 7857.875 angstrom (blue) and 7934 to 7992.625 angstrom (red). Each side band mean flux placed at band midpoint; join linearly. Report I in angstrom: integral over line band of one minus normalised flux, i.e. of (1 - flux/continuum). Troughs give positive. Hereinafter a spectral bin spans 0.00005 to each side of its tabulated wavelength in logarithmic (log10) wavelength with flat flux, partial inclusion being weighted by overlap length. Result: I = 7.9 angstrom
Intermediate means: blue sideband 6.73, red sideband 7.23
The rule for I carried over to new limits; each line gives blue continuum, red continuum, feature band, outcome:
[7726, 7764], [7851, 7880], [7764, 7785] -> -1.3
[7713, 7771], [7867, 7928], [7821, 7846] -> -1.7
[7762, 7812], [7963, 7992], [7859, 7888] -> 2.9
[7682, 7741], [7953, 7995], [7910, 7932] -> 3.7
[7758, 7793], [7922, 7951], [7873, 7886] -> 1.1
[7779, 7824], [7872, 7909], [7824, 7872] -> -4.6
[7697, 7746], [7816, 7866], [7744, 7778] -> 2.7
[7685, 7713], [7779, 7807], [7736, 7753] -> 1.8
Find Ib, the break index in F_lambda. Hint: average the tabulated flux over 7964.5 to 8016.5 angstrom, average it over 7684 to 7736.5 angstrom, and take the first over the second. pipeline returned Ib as 1.2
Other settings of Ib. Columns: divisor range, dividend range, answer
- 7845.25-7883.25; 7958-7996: 1.15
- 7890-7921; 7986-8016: 1.15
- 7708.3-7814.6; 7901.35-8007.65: 1.08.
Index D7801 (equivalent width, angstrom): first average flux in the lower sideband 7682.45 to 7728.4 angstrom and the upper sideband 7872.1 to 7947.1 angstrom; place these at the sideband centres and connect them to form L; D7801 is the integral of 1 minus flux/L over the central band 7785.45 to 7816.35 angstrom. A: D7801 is -1.1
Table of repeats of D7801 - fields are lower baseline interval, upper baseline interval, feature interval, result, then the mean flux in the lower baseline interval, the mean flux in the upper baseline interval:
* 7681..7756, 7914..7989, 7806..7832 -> 1.0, 6.16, 6.81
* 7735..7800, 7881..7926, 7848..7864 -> -2.6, 6.12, 6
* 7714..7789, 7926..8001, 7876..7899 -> 2.8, 6.14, 6.99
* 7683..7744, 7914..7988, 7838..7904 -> 2.3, 6.32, 6.8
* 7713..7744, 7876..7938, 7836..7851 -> -1.2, 6.22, 5.91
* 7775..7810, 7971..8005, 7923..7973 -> 2.5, 6.42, 7.24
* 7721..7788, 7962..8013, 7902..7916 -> 1.2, 6.1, 7.29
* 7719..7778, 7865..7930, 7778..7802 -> -2.2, 6.02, 6.02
